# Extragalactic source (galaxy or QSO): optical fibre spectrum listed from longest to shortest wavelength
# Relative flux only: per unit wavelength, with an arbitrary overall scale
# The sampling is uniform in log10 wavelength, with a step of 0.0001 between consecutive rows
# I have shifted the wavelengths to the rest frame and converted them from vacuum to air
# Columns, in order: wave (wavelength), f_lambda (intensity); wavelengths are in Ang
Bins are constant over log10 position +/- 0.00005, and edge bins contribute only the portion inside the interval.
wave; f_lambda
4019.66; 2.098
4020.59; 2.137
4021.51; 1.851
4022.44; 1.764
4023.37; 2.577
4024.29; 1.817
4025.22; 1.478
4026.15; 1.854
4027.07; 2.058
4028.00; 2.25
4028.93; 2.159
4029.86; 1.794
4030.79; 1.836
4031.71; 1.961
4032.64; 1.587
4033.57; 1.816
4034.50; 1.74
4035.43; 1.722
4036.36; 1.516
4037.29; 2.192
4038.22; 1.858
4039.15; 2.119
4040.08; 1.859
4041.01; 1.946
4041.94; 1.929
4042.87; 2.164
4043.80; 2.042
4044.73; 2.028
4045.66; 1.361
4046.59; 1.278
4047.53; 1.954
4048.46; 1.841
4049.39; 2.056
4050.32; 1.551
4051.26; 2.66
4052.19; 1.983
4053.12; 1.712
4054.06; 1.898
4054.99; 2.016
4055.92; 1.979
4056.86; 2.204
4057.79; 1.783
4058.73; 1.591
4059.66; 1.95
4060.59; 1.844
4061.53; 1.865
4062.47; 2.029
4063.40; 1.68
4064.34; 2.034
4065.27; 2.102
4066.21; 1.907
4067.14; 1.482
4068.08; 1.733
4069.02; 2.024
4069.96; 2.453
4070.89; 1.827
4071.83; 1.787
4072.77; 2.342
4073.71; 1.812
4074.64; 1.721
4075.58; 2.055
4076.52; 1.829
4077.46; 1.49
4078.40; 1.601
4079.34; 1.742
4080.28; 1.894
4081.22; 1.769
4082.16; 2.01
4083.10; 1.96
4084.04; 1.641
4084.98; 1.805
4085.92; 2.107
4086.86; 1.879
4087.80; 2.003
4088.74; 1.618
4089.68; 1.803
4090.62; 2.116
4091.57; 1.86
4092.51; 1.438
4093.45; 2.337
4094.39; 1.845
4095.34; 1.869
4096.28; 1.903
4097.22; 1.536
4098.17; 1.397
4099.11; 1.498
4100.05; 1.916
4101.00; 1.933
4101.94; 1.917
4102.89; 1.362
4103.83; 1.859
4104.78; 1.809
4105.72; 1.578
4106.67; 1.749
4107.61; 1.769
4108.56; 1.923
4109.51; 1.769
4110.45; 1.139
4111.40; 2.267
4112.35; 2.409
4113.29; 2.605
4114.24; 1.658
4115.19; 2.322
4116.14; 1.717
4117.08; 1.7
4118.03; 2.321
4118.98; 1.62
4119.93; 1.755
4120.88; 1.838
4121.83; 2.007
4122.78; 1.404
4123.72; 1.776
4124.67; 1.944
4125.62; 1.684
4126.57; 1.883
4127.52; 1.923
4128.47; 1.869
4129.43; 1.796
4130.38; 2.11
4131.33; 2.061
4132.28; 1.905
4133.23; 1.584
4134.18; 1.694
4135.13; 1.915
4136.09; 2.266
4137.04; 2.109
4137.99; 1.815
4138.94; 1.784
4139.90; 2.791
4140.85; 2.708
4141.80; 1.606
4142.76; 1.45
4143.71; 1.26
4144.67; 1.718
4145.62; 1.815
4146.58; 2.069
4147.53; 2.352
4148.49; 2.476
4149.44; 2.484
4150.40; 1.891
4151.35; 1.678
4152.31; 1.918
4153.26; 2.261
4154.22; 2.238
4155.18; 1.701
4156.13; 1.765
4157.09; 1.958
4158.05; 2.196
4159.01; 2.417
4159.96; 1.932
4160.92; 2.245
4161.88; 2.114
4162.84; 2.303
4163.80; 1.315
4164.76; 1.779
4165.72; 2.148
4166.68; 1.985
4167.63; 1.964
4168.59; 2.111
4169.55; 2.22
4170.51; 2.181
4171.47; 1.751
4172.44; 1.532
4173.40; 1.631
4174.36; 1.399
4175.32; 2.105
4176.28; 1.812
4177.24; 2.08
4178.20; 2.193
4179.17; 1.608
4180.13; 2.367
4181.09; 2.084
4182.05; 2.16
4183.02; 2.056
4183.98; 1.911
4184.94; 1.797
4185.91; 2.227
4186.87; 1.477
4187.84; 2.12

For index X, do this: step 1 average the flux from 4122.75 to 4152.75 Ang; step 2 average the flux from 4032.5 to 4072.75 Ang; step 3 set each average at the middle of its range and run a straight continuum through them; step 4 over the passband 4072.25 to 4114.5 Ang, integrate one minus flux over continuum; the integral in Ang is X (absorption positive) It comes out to 1.8 Ang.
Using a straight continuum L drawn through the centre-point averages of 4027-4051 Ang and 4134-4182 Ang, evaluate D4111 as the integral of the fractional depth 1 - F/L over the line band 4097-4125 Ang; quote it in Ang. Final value 1.8 Ang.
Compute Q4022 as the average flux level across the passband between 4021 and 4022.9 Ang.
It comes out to 1.82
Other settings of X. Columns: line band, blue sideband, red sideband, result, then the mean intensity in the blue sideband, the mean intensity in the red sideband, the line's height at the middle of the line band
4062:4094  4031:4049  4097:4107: -2.4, 1.84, 1.69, 1.75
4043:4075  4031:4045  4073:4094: -0.5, 1.9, 1.85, 1.87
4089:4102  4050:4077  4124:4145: 0.8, 1.93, 1.9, 1.92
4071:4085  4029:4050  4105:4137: 0.2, 1.85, 1.88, 1.86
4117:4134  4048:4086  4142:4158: 0.7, 1.89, 1.94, 1.93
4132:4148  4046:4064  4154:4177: 0.0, 1.88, 1.95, 1.93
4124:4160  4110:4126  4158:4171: 0.1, 1.89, 2.06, 1.98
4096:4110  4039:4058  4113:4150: 1.5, 1.92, 1.94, 1.93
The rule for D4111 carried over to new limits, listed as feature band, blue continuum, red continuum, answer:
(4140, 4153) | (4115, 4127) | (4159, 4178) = -0.63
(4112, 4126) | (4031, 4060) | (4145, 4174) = 0.35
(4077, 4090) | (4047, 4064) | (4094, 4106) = -0.09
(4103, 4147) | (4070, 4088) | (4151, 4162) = 1.94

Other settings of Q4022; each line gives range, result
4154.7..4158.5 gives 1.9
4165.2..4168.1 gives 2.03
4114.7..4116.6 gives 2.01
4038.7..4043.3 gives 2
